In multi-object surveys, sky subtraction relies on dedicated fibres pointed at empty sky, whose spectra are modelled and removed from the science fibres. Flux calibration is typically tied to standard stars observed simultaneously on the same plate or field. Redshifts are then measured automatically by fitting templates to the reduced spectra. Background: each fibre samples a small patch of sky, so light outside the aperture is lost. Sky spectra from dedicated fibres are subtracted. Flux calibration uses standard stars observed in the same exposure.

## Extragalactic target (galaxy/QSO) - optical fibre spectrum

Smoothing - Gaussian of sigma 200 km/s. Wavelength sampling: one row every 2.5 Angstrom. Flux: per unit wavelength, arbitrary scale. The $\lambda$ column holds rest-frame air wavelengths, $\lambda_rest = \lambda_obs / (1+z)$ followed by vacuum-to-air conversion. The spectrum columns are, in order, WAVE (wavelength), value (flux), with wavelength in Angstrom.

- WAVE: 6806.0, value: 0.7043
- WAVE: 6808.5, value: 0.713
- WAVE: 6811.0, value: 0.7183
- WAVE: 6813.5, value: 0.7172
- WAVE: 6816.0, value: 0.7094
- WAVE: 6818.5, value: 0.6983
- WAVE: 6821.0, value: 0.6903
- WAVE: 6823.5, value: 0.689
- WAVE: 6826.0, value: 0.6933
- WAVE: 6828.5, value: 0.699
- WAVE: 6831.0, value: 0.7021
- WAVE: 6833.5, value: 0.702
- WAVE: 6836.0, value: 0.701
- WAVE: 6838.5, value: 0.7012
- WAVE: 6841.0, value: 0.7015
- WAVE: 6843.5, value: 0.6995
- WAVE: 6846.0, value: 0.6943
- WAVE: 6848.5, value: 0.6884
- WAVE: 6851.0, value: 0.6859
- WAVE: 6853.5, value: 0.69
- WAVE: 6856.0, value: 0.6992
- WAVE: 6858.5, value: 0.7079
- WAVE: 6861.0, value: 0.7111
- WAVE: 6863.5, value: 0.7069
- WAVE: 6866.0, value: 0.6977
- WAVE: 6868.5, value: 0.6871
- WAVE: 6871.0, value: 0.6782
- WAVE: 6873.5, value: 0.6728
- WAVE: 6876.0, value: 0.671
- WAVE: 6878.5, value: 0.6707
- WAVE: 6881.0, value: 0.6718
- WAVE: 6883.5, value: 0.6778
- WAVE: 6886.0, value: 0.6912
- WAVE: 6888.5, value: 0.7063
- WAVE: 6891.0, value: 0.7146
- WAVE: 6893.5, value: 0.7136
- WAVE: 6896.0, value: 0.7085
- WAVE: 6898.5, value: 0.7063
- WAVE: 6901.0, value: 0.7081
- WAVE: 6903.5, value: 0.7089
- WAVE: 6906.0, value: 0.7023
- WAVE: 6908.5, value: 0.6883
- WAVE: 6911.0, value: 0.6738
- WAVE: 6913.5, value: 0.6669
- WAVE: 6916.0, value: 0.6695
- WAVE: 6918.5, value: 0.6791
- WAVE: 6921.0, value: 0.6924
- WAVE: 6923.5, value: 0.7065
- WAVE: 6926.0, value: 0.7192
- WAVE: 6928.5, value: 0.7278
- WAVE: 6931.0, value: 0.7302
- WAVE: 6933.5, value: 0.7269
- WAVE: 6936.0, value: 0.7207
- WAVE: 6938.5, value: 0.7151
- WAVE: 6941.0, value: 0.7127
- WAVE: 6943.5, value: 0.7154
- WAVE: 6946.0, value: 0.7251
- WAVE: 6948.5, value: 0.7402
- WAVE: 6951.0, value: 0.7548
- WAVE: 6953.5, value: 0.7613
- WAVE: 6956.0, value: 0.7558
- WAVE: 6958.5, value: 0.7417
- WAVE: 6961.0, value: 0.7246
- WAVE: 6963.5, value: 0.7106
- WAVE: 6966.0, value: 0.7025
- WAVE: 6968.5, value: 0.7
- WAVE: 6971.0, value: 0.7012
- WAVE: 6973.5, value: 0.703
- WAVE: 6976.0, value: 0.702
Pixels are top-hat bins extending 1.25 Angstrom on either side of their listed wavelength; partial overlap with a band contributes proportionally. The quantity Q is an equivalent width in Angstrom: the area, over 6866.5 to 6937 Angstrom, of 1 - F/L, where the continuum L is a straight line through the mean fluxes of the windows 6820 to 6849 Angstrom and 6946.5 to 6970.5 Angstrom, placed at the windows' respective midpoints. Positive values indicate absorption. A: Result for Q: 1.9 Angstrom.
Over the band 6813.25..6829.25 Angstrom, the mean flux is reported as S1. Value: 0.698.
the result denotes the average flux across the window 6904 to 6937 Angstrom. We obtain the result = 0.7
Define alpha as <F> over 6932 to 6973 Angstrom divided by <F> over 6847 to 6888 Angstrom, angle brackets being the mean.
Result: 1.1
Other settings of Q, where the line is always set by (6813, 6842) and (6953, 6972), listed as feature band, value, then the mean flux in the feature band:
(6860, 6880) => 0.6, 0.686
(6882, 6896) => 0.2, 0.701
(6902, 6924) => 0.9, 0.687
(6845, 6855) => 0.2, 0.69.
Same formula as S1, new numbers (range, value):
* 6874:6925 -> 0.691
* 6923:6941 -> 0.721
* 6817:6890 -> 0.693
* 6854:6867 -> 0.704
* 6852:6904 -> 0.695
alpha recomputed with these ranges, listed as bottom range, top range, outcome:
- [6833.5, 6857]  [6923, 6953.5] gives 1.04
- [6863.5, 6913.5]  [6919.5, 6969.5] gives 1.05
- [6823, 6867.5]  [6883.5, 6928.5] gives 1.00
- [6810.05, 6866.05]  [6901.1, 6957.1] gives 1.02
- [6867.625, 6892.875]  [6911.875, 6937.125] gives 1.03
